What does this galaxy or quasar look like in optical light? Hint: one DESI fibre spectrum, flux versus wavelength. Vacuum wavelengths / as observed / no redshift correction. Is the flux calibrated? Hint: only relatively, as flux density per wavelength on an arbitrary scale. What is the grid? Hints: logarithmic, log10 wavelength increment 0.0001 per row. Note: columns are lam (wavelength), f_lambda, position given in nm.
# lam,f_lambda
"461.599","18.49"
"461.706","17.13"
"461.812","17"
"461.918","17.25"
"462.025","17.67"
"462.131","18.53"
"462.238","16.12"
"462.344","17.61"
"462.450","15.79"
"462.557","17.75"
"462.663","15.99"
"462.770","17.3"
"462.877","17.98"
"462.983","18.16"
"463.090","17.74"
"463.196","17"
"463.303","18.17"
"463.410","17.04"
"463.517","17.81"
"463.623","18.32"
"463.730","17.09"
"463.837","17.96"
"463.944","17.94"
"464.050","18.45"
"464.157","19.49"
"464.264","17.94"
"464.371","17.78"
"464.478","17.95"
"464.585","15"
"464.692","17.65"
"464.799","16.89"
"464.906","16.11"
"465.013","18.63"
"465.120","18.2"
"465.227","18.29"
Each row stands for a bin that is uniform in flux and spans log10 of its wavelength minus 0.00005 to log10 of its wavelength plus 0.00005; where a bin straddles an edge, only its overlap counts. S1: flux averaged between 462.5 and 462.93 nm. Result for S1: 17.2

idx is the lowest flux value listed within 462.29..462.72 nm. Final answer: 15.79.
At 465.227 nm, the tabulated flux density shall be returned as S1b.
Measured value 18.29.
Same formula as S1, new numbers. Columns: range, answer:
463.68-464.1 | 17.9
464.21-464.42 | 17.8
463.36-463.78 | 17.6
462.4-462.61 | 16.8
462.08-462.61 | 17.2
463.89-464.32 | 18.5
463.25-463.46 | 17.6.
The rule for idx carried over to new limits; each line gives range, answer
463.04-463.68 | 17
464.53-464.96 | 15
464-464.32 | 17.94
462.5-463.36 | 15.99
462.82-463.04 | 17.98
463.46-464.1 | 17.09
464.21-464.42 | 17.78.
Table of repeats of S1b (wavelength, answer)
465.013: 18.63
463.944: 17.94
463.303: 18.17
